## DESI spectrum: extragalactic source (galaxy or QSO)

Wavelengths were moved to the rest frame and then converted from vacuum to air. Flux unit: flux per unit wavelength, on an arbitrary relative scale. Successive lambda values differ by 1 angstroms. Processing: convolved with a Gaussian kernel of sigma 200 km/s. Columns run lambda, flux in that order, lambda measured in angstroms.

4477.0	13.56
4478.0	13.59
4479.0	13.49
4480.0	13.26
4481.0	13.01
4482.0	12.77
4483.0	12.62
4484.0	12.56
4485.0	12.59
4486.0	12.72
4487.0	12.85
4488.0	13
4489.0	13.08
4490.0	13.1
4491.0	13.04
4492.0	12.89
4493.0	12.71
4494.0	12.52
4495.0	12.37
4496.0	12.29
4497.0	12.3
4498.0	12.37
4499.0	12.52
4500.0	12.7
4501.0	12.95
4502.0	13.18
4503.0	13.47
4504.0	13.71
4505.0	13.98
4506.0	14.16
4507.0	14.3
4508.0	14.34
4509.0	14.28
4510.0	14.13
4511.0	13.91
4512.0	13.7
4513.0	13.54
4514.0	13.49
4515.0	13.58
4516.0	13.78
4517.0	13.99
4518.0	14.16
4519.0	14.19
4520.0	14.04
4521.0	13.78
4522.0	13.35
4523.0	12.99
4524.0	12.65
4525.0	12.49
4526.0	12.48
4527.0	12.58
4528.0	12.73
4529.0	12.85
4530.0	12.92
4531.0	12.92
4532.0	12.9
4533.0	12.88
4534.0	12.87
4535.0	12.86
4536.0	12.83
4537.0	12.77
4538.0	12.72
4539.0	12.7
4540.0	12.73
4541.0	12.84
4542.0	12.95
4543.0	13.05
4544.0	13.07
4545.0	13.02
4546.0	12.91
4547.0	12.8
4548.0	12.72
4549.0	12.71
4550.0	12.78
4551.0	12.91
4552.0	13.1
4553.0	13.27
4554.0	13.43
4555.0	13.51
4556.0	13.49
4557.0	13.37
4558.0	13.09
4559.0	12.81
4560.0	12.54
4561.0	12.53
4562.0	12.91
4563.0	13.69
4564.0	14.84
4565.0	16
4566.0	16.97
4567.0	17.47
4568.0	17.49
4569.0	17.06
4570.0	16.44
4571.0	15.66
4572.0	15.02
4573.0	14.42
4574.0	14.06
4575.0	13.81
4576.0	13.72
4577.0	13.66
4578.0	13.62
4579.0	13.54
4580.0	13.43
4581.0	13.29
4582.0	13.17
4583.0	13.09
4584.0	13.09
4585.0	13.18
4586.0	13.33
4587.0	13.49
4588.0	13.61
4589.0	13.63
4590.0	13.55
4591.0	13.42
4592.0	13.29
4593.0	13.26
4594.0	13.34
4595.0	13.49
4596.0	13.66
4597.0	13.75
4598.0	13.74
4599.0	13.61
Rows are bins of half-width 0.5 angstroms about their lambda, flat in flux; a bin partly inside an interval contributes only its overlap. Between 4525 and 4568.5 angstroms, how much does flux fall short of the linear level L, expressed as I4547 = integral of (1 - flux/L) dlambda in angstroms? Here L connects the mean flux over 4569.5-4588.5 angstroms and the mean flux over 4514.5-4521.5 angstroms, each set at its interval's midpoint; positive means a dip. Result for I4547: 1.77 angstroms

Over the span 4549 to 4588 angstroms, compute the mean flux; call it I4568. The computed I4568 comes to 14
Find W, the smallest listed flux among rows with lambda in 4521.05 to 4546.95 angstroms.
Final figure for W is 12.48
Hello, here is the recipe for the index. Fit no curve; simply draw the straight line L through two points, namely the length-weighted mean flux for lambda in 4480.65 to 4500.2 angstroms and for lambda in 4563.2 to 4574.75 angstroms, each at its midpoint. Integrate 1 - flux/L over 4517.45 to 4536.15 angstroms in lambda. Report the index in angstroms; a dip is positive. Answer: 1.4 angstroms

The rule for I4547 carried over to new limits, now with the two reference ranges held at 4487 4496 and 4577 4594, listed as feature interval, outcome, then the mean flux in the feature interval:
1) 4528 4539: 0.2 angstroms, 12.8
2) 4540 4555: 0.2 angstroms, 13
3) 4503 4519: -1.2 angstroms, 13.9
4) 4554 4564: 0.0 angstroms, 13.2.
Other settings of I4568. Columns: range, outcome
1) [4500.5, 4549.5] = 13.3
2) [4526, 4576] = 13.6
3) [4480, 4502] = 12.7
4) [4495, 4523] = 13.5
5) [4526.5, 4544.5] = 12.8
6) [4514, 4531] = 13.3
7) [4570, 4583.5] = 14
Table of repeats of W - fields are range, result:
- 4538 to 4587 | 12.53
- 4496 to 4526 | 12.29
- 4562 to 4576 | 12.91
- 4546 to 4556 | 12.71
